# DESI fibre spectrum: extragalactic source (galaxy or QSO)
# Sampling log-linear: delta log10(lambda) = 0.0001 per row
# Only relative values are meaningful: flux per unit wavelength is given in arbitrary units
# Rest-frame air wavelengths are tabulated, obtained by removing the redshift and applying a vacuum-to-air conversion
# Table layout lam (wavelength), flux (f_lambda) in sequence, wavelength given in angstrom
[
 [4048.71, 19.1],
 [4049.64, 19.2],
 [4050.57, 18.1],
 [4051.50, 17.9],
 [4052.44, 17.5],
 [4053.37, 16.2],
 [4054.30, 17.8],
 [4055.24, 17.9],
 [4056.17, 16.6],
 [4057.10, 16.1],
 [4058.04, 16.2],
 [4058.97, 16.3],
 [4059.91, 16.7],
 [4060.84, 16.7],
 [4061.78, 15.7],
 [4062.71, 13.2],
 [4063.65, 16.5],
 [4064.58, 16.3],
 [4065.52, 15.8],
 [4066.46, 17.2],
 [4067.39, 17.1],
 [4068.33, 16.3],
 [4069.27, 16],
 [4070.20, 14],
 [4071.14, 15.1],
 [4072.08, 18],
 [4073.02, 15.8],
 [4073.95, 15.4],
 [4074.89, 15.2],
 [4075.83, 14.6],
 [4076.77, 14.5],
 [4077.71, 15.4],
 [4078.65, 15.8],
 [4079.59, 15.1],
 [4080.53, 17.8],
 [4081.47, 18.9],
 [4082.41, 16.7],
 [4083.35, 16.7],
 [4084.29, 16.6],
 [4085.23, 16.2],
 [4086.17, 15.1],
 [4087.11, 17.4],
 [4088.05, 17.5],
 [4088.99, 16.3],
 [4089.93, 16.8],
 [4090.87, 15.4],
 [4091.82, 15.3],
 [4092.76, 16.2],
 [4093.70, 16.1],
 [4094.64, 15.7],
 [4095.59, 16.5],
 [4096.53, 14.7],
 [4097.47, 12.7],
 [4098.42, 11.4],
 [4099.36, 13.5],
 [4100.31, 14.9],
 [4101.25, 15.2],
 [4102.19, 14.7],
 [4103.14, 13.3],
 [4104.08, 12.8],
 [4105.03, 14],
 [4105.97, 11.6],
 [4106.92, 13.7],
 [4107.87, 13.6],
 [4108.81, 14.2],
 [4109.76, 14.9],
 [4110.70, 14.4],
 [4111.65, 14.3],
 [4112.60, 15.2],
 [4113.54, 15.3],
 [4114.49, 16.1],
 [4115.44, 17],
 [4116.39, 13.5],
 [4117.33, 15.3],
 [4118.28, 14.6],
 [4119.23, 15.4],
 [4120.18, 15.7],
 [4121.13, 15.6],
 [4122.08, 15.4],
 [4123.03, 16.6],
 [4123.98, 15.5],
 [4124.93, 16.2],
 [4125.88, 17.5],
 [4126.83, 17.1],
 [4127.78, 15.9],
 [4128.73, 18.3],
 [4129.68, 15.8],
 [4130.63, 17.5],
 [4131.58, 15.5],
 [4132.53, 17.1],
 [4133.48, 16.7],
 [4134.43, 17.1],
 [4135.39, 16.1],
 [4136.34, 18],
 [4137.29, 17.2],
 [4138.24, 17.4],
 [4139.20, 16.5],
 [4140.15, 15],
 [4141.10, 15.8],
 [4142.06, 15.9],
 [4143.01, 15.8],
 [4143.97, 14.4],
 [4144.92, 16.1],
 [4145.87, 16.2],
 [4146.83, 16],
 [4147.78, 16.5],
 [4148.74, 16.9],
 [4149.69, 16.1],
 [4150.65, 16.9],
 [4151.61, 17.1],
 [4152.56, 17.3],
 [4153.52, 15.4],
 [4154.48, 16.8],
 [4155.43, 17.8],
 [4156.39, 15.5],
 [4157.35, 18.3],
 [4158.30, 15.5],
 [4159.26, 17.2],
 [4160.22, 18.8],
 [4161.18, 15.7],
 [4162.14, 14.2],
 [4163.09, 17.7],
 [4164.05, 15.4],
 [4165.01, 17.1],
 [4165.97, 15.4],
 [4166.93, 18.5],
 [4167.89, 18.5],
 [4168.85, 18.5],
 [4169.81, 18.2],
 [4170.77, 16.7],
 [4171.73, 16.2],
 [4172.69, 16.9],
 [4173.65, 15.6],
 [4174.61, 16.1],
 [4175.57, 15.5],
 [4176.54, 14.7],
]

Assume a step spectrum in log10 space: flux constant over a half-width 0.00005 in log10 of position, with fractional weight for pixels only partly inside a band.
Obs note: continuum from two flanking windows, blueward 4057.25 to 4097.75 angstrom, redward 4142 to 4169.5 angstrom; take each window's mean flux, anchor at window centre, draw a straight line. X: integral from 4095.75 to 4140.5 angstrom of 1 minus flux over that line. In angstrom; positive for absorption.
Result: 2.7 angstrom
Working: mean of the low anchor 16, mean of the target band 15.3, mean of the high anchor 16.6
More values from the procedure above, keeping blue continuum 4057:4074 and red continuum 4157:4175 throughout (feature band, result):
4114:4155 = 0.9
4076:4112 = 2.5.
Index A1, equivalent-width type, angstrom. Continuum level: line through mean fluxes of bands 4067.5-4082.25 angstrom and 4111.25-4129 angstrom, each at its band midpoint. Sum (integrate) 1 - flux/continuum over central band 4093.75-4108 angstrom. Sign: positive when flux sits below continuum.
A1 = 1.69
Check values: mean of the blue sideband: 15.9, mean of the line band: 14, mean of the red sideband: 15.8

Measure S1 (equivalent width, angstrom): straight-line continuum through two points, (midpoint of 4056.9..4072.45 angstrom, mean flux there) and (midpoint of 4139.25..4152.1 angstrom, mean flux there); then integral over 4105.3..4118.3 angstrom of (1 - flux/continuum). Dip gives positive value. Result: 1.2 angstrom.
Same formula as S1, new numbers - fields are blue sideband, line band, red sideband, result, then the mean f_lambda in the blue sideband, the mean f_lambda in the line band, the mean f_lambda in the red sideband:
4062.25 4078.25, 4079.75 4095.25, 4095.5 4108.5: -2.0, 15.7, 16.5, 13.7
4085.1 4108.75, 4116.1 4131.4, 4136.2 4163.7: -0.4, 14.8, 16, 16.5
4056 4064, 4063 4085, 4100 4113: -1.0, 16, 16.1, 14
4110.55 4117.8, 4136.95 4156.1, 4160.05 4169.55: 0.0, 15.2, 16.3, 16.9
